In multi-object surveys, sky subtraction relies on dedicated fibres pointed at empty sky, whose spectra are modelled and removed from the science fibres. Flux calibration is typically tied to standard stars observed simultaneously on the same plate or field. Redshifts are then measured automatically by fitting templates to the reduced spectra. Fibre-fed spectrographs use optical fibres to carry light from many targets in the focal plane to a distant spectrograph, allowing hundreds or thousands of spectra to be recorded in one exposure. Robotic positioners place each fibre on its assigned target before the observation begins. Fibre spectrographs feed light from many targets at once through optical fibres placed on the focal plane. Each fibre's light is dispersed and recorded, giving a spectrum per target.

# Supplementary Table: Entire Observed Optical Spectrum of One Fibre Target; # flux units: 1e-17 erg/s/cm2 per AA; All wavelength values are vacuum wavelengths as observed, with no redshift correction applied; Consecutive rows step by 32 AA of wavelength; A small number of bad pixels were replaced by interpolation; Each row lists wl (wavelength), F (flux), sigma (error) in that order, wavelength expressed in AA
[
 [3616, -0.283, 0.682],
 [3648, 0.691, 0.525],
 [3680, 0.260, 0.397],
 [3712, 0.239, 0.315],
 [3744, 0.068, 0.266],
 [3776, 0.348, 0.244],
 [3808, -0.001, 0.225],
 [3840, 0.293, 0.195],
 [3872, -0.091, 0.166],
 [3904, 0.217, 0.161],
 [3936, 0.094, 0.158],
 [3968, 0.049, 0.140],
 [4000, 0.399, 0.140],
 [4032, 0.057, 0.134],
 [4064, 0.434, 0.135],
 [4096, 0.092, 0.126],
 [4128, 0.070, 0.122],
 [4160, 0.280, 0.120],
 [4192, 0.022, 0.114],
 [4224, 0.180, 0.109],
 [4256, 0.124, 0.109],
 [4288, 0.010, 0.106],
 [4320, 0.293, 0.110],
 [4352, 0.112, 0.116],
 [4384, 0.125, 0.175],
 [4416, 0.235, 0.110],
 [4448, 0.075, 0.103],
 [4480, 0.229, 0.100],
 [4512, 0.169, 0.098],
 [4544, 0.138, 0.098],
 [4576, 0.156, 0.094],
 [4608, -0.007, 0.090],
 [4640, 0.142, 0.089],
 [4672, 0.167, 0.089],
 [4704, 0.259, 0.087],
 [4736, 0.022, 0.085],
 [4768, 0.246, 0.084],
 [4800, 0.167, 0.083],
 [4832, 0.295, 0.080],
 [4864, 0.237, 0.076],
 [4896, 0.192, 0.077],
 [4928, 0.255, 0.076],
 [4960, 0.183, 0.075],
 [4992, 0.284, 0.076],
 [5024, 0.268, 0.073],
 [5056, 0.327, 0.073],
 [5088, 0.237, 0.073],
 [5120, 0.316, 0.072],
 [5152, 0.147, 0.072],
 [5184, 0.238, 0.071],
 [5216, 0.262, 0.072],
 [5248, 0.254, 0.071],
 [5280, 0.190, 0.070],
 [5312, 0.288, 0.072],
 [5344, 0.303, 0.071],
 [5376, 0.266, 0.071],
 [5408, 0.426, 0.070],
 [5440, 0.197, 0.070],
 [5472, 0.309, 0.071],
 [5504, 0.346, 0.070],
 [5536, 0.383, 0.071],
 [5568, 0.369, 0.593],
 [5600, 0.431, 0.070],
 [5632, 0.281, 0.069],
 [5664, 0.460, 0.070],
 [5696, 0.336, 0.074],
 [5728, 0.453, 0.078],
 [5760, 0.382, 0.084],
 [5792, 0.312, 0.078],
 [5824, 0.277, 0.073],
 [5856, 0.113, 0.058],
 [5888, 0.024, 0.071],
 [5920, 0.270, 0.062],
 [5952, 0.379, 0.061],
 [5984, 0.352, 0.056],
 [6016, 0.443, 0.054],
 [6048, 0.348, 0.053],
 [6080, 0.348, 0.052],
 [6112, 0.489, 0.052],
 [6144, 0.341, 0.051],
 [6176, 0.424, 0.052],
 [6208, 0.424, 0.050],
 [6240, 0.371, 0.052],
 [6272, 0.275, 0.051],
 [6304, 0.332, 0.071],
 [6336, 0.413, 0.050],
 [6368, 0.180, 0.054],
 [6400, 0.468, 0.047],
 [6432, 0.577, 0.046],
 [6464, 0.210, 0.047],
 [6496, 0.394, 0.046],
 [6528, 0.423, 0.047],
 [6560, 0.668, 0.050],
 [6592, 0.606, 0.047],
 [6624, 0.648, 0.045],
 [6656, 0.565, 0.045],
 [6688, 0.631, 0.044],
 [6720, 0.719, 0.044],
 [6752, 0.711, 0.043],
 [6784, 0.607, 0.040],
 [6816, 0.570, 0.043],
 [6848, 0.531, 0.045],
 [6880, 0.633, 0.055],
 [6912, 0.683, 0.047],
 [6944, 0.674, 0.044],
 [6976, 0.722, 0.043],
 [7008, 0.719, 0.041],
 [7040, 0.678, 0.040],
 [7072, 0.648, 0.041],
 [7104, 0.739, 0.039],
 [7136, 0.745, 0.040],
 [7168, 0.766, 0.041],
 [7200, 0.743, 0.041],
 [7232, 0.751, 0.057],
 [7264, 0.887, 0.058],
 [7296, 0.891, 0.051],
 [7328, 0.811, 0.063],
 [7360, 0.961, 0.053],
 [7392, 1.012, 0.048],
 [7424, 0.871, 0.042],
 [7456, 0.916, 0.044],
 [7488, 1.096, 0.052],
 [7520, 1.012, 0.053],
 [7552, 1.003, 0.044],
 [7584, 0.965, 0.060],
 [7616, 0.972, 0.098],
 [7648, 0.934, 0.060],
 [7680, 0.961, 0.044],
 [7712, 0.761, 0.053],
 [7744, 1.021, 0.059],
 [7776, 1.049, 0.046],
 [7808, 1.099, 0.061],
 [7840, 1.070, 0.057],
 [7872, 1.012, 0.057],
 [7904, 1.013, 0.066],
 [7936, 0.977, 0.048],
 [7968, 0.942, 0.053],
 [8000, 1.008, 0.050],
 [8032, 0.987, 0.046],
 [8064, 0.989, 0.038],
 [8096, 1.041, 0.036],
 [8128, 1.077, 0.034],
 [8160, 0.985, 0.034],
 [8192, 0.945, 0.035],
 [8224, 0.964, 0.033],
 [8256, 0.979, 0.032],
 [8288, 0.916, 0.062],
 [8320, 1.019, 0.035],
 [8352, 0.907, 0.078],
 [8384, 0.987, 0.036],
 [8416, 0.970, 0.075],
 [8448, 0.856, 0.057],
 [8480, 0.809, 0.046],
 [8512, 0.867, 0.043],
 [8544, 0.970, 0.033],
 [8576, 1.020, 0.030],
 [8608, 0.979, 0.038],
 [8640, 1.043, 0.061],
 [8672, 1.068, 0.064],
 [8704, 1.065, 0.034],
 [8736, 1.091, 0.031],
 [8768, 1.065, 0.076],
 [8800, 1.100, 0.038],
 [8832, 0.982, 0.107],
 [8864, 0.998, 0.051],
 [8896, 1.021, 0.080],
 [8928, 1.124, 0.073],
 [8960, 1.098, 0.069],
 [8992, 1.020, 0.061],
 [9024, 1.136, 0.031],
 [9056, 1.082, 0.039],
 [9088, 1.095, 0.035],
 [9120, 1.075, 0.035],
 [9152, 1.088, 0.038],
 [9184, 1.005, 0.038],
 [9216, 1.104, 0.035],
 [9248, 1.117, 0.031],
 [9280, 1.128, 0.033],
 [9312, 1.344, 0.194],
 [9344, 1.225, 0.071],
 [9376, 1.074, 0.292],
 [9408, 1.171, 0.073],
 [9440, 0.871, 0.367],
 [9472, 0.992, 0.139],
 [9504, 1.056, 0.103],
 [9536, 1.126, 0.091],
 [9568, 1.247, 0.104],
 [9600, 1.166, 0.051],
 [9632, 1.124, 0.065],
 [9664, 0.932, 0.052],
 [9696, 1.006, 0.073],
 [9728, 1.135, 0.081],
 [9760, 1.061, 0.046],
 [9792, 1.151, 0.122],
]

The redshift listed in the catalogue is 0.64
